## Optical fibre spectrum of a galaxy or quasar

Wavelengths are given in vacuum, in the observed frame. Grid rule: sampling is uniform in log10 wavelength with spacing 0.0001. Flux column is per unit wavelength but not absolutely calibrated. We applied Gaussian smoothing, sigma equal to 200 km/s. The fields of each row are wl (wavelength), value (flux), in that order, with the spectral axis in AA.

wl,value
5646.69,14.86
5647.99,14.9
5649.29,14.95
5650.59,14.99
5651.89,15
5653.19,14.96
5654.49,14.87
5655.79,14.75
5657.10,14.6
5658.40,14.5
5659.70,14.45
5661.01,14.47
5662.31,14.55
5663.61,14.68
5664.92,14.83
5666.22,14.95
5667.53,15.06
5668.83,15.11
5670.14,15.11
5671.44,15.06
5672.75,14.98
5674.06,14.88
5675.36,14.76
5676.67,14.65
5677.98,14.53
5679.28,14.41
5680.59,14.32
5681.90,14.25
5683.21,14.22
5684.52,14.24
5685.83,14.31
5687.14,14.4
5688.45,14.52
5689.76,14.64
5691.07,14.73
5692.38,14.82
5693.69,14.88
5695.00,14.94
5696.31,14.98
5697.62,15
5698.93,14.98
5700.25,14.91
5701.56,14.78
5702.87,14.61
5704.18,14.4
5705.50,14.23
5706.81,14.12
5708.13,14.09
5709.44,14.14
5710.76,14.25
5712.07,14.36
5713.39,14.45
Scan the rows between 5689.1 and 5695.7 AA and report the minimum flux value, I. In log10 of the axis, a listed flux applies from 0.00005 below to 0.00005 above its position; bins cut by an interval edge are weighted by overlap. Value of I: 14.64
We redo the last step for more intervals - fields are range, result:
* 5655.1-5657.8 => 14.6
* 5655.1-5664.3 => 14.45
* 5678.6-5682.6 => 14.25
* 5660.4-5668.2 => 14.47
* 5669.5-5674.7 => 14.88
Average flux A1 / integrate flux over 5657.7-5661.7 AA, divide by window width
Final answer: 14.5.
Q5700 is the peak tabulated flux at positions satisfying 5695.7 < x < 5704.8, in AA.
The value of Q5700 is 15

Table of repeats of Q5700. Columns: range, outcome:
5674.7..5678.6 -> 14.76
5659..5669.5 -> 15.11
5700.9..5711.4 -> 14.78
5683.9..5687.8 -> 14.4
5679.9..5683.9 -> 14.32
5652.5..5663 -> 14.96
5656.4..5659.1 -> 14.6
